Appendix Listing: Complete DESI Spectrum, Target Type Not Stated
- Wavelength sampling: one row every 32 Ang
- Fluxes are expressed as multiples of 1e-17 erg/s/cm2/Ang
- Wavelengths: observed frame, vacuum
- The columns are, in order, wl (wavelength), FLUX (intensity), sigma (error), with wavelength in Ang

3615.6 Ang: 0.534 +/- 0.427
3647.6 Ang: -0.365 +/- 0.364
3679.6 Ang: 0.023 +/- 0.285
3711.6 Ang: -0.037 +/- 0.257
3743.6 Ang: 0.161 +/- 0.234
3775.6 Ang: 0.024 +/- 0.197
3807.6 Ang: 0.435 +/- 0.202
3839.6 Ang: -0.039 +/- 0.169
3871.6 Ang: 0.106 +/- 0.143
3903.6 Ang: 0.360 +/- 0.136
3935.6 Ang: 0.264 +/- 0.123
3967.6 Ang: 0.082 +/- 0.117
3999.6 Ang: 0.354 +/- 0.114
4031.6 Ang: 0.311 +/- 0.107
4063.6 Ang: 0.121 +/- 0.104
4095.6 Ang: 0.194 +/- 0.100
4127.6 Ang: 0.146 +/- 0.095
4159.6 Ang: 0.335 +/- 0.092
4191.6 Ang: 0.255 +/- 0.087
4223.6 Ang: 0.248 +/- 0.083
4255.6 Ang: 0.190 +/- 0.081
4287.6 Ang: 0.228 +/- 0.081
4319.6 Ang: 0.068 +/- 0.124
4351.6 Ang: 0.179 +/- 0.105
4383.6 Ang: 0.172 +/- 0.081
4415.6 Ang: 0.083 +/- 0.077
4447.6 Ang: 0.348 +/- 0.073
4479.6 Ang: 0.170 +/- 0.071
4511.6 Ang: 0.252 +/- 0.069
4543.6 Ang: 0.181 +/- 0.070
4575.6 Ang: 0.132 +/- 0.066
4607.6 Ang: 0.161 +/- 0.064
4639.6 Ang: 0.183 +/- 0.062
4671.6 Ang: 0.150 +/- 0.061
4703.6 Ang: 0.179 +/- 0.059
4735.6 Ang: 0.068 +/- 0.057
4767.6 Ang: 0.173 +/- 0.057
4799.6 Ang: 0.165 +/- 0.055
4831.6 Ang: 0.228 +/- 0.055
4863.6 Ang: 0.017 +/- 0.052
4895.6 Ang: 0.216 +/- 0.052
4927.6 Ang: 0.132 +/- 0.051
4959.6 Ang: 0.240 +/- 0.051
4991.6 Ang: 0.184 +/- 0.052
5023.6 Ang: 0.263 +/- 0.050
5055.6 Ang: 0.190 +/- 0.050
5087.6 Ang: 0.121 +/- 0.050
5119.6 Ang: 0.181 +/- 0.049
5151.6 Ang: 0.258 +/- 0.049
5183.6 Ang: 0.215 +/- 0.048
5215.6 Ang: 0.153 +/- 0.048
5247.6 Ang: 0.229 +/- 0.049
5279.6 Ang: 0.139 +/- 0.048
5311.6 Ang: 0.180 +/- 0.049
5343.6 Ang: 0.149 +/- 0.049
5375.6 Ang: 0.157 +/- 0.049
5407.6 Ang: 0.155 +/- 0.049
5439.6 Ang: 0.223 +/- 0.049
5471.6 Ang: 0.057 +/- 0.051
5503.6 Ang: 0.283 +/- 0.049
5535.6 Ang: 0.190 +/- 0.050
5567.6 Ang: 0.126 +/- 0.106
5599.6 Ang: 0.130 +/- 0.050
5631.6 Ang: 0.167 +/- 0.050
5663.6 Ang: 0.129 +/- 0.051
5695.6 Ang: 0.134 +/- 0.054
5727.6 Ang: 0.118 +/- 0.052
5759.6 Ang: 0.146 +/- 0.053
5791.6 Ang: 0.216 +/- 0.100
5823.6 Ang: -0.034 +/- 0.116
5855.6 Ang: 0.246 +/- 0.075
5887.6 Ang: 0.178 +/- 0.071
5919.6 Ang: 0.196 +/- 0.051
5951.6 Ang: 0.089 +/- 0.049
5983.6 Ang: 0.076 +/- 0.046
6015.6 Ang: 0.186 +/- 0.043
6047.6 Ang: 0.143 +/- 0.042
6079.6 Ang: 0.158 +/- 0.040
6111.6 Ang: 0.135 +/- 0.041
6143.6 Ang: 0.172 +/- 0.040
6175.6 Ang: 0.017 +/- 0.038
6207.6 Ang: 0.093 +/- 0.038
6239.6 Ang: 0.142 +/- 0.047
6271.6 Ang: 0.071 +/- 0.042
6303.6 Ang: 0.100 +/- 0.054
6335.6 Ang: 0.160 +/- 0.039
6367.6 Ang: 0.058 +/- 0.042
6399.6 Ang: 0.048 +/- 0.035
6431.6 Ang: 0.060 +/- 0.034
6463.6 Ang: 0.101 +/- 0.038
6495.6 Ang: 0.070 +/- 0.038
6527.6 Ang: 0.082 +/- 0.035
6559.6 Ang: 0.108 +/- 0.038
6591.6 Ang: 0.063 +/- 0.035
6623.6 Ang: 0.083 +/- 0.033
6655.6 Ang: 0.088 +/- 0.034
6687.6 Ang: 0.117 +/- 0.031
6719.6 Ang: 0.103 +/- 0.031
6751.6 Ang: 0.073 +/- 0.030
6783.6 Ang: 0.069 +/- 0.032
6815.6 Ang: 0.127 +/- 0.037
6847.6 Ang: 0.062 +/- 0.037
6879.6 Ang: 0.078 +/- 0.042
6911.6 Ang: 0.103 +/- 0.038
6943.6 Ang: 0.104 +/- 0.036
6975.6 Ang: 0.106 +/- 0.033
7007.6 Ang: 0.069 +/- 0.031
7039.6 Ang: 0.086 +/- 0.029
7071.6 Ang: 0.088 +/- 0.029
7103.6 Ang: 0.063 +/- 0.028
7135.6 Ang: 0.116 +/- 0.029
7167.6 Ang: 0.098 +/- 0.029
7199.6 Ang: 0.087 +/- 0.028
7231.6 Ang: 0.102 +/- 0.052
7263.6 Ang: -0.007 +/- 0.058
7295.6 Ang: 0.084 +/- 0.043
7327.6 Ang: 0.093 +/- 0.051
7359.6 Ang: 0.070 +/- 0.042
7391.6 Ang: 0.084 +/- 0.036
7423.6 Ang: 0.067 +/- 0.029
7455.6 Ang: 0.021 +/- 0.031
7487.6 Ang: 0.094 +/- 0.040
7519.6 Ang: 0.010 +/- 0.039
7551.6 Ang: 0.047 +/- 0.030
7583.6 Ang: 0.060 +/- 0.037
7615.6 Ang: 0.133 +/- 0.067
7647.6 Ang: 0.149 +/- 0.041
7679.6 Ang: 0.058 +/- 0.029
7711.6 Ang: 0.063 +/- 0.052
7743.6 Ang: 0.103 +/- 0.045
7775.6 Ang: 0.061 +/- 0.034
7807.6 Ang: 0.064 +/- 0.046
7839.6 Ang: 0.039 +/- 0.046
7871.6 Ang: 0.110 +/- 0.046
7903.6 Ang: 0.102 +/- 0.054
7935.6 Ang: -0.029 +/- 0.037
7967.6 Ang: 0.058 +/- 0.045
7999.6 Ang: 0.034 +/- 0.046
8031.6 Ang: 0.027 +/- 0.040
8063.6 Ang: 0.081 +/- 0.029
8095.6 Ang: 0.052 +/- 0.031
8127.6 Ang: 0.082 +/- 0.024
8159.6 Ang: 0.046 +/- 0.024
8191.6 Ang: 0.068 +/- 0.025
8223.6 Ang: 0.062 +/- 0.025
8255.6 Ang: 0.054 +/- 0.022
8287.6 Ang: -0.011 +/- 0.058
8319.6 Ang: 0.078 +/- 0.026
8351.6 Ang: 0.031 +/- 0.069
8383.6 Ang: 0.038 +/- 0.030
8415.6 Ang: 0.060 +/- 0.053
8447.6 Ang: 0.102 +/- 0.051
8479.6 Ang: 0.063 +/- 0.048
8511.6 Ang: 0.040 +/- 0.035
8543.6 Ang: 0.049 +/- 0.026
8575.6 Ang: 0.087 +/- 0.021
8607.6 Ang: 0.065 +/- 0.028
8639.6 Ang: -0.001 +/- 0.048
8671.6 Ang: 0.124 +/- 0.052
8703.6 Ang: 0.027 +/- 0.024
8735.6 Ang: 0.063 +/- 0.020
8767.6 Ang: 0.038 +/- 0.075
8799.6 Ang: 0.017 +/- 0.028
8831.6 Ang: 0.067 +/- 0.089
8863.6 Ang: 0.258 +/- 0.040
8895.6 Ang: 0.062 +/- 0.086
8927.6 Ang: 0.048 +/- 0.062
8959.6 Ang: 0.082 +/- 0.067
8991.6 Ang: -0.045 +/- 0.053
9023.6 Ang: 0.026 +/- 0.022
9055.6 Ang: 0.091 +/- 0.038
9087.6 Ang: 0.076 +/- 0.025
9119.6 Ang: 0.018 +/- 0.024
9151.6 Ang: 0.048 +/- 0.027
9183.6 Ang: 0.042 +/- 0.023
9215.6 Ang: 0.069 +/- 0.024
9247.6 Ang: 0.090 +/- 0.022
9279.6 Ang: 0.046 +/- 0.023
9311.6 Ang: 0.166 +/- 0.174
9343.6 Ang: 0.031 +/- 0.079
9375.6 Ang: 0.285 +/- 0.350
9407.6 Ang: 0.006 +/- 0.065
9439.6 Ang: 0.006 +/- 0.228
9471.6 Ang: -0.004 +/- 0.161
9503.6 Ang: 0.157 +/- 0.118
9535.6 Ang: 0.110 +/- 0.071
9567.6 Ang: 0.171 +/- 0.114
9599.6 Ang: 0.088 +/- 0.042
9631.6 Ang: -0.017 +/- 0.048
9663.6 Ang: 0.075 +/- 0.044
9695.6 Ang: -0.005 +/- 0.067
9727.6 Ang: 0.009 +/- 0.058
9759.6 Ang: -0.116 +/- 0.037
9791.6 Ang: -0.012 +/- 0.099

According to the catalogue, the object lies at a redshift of 1.37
